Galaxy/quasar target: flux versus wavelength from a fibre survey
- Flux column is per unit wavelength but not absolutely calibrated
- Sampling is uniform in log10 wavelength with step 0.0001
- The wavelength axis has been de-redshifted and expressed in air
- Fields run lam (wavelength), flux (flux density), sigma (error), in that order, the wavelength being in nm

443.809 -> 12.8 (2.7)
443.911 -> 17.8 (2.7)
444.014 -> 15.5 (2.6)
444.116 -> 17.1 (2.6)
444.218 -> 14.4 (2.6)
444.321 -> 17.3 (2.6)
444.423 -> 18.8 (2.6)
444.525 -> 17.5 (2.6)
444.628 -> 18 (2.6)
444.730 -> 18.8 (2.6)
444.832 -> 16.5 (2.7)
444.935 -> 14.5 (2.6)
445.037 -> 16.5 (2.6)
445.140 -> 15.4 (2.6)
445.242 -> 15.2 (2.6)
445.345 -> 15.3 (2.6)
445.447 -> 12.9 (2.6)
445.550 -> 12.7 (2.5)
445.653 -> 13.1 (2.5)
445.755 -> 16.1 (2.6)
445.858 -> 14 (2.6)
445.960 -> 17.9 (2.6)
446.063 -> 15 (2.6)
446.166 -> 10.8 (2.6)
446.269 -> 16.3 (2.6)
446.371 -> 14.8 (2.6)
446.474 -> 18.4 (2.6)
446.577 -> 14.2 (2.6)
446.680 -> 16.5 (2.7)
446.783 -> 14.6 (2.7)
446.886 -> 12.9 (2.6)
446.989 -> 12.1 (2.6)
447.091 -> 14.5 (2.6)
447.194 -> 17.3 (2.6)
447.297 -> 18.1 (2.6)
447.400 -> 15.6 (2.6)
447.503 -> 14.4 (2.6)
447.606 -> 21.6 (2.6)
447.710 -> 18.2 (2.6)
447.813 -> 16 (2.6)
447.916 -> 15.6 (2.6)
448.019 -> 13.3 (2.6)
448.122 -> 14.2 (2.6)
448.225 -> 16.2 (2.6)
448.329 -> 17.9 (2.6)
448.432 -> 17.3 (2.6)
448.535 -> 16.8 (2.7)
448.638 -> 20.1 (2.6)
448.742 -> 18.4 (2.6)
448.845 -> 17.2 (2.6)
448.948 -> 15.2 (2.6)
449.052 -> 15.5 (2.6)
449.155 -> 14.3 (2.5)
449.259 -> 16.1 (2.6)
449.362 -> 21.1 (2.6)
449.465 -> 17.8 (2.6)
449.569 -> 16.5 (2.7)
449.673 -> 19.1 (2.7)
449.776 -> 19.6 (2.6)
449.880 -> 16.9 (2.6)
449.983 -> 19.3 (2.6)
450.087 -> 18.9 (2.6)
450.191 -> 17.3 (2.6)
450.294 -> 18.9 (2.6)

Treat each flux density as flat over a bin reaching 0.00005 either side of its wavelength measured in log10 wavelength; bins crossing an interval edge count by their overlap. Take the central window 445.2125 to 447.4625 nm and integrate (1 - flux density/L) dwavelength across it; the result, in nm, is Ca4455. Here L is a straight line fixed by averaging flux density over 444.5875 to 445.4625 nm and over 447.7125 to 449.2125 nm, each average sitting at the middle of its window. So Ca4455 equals 0.17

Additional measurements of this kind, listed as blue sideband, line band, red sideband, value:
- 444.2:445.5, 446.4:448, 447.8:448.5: 0.001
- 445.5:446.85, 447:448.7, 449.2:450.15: -0.005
